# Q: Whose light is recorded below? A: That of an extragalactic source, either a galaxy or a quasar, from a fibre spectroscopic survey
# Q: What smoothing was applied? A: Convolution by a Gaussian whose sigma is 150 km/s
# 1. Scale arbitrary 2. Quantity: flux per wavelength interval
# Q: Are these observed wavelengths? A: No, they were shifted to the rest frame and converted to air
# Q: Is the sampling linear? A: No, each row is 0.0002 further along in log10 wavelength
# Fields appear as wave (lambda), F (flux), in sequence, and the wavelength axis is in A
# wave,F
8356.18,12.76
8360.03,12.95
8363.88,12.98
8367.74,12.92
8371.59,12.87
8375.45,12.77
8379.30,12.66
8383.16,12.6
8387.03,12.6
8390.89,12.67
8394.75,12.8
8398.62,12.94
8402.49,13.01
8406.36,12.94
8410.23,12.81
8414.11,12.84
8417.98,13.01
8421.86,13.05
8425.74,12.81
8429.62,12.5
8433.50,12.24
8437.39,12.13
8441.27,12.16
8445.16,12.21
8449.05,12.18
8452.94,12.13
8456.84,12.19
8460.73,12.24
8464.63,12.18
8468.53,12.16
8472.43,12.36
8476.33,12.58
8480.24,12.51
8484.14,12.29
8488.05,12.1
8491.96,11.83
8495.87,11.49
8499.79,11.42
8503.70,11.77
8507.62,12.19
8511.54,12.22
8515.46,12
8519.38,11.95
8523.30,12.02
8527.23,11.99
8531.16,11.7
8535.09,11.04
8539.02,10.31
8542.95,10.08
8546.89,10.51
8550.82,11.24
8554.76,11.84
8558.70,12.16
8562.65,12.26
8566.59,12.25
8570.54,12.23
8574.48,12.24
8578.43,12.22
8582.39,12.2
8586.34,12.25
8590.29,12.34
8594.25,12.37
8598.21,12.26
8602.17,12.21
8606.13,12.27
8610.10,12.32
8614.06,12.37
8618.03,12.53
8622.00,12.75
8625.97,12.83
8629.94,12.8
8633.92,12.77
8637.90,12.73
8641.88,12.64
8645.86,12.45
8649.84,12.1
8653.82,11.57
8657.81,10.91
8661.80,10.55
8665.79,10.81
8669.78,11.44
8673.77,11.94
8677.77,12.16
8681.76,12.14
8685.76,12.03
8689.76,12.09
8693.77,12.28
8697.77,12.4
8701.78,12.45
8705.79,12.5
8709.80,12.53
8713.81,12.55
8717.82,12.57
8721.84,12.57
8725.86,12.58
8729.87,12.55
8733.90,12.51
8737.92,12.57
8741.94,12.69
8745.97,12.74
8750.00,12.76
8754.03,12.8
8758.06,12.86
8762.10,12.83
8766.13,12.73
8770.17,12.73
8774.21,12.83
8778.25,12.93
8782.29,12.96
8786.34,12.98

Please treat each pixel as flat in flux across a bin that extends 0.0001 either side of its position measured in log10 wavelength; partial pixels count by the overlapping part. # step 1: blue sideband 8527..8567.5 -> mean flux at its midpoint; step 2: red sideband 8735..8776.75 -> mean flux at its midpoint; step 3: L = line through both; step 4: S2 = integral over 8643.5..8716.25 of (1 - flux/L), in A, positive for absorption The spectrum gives 1.8 A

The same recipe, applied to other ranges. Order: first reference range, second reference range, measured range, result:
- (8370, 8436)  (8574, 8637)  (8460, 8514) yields 2.3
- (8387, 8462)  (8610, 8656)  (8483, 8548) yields 4.9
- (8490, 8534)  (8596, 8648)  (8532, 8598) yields 2.4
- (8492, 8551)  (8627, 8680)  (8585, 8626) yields -2.2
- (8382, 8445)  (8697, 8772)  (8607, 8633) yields 0.1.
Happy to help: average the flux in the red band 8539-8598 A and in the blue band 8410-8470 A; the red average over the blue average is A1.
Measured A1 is 1.0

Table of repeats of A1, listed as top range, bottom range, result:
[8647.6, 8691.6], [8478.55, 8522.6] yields 0.97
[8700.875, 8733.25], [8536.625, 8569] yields 1.11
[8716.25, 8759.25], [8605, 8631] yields 1.01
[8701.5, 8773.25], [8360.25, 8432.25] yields 0.99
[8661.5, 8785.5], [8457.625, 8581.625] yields 1.05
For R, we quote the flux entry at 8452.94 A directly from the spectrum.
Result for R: 12.13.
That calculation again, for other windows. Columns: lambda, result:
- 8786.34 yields 12.98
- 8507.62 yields 12.19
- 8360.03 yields 12.95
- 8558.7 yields 12.16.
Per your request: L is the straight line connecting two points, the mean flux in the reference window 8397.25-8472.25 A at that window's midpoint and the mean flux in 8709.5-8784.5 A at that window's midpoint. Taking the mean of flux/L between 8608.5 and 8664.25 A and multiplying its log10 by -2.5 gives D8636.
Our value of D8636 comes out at 0.04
